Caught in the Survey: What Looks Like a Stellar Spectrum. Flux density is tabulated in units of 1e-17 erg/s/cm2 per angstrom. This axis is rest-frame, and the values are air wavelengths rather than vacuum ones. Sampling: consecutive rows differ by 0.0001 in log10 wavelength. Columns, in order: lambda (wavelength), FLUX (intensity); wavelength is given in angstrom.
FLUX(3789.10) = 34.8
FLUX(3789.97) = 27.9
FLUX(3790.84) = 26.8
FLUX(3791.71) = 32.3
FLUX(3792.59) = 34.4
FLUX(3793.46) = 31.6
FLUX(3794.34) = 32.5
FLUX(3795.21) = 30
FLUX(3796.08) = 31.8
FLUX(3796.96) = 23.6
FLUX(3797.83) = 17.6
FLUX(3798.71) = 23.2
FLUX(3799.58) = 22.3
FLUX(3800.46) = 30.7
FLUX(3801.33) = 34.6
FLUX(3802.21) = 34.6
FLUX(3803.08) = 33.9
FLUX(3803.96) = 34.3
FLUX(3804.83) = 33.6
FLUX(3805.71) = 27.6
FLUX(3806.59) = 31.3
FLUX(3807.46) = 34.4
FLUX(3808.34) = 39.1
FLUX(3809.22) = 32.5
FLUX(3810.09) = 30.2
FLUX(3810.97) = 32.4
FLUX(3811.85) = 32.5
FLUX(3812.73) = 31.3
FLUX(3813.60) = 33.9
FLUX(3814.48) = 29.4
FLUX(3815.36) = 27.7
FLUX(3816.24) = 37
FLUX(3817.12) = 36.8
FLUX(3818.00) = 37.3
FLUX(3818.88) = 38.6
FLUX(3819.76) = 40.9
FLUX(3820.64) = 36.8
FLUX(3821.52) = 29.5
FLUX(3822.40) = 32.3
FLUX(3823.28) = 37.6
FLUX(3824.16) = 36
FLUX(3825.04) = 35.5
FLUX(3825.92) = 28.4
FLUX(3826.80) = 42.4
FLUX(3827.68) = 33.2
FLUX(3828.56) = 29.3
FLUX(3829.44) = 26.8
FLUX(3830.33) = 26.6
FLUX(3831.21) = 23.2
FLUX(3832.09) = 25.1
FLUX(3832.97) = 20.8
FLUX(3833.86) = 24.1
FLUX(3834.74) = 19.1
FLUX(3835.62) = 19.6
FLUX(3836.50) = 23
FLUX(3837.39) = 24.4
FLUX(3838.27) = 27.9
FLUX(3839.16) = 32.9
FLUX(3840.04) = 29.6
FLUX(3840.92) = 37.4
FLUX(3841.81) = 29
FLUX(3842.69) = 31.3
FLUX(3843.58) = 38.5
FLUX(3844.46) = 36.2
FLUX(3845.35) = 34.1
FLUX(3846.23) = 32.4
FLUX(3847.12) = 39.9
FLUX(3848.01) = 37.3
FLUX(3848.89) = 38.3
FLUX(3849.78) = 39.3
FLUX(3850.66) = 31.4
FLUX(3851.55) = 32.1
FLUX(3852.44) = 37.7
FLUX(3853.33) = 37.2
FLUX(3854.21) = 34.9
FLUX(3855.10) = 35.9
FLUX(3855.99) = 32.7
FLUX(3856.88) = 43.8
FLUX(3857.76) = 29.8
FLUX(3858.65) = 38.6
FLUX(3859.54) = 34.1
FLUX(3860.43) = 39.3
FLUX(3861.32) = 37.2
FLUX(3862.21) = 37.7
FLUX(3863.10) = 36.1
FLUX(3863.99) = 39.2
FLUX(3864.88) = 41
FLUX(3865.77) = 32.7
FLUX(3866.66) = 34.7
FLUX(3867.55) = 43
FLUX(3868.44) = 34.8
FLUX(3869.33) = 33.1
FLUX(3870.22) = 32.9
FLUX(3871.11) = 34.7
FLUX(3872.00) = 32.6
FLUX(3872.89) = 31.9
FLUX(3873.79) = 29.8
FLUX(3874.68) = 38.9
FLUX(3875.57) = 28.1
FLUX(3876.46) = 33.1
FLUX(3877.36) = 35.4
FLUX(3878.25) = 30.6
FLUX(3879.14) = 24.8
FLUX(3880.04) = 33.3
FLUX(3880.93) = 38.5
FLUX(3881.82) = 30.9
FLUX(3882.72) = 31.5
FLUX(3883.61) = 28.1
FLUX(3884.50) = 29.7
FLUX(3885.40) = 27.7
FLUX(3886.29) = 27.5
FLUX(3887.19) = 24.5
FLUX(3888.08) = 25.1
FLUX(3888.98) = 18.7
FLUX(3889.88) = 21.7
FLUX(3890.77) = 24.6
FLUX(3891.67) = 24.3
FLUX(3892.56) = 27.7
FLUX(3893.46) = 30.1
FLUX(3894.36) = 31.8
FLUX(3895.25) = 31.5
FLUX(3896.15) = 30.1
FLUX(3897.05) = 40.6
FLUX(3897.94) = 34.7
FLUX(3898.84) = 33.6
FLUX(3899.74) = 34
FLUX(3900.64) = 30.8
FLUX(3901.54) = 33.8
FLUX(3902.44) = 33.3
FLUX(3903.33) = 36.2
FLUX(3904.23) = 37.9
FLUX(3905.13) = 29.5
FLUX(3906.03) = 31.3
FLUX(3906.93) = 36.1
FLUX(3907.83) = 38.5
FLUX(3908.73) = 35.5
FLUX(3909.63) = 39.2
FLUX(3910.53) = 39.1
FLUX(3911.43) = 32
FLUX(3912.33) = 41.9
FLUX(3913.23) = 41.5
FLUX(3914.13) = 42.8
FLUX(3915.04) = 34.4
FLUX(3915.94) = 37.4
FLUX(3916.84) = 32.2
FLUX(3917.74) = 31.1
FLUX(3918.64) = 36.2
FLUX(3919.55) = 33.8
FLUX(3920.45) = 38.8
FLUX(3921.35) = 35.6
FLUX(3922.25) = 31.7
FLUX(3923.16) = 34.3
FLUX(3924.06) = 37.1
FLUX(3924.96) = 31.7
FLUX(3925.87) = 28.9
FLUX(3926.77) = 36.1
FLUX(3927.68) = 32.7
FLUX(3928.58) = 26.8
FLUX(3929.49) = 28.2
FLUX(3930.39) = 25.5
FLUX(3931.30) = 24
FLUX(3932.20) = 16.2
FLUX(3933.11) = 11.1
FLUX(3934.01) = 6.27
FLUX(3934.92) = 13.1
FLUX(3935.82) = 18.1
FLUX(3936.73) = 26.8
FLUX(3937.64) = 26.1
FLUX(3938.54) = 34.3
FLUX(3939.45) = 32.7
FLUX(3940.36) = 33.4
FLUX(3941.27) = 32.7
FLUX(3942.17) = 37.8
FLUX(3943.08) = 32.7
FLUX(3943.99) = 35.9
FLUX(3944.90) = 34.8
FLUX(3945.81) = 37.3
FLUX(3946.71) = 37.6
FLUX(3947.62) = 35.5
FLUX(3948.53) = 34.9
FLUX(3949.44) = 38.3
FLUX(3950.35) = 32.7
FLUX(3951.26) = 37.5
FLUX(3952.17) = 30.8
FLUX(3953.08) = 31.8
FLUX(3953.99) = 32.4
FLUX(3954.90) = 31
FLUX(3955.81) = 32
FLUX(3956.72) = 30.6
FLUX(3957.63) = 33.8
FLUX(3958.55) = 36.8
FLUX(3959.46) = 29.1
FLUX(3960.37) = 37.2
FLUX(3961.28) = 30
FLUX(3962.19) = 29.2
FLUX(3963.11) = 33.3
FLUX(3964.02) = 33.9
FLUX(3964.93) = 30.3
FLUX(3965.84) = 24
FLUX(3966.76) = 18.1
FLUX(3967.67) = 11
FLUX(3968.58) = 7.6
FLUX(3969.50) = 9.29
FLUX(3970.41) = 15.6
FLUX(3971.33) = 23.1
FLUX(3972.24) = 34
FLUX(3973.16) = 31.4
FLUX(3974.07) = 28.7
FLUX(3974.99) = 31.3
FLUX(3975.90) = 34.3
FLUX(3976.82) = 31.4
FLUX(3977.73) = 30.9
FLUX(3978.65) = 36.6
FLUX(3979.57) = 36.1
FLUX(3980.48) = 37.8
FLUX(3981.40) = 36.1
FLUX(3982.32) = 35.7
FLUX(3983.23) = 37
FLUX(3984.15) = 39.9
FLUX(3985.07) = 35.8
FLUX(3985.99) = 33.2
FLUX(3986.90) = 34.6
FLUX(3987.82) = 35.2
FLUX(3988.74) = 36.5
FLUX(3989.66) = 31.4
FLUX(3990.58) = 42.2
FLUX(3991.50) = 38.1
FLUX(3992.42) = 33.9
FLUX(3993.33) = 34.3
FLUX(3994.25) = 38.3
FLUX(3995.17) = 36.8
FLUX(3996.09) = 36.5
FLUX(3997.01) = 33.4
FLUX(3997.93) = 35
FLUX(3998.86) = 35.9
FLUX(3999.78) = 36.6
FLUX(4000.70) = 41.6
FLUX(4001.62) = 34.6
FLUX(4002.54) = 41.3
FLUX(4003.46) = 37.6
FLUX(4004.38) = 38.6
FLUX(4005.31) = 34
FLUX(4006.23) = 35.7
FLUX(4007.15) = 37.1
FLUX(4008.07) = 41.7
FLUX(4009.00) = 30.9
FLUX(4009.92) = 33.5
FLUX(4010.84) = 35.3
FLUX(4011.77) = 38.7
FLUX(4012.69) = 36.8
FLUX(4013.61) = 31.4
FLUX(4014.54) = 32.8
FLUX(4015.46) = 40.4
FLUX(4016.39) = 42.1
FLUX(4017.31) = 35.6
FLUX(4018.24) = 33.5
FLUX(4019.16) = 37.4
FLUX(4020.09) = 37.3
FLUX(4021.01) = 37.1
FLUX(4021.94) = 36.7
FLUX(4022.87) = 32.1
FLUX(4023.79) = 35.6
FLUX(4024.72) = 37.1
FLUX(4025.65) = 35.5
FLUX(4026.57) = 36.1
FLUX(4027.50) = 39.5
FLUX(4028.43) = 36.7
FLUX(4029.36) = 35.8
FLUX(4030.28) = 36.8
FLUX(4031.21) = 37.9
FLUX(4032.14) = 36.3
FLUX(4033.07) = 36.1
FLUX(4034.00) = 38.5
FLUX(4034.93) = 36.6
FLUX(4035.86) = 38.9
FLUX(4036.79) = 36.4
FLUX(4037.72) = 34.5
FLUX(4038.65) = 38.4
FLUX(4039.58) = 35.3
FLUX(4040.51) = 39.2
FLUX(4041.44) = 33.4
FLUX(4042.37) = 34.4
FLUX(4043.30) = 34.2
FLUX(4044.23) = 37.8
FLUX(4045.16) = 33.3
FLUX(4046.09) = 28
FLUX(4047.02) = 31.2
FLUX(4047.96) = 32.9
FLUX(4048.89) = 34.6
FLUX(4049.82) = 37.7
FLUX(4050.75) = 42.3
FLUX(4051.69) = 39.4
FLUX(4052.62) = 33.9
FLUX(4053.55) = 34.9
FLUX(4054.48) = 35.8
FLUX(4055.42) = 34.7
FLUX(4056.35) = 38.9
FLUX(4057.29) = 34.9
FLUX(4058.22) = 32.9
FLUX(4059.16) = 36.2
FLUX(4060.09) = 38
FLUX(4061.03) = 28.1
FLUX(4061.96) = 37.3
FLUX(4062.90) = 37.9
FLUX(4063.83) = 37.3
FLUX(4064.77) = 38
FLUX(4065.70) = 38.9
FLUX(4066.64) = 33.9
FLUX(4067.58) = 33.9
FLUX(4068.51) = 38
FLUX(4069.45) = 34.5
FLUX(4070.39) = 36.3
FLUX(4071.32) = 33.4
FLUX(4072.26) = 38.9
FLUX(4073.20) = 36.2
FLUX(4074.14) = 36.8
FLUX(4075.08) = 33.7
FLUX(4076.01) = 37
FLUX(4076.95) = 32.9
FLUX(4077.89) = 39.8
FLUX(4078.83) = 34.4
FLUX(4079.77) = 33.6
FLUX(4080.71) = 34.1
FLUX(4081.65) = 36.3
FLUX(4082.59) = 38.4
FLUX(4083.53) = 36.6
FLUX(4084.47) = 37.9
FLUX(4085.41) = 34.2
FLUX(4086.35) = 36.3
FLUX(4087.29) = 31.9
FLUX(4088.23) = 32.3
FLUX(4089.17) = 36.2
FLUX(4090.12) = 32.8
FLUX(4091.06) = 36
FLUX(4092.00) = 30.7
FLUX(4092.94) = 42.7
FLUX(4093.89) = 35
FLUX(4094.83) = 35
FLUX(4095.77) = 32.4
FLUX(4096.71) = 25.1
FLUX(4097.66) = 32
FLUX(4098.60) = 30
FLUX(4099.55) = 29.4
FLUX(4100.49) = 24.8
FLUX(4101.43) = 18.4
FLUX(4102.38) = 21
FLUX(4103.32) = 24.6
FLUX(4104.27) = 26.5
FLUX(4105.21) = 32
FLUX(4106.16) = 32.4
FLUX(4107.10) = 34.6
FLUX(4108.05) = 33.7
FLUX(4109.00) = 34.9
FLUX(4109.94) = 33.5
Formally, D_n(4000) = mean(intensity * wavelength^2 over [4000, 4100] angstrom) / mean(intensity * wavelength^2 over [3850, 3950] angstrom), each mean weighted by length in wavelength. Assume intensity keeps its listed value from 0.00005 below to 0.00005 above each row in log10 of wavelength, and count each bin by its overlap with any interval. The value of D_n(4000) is 1.19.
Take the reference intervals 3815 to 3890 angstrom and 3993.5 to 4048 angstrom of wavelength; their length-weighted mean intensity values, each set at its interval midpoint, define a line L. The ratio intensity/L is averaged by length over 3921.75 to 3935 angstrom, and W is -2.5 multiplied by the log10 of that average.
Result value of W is 0.30 mag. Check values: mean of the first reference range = 32.6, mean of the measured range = 26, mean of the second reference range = 36.2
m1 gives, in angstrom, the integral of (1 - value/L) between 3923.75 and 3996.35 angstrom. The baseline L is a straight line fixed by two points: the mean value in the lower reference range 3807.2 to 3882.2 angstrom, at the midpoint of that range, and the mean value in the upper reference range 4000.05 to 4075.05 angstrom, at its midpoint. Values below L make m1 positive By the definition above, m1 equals 9.0 angstrom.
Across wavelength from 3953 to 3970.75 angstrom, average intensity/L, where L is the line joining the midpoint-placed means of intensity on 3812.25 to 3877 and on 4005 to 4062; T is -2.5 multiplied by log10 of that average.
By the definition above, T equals 0.29 mag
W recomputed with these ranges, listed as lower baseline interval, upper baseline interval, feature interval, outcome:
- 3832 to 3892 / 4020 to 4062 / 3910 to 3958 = 0.06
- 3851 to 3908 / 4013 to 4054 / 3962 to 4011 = 0.08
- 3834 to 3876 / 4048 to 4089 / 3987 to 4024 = -0.03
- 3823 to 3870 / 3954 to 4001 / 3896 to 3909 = -0.06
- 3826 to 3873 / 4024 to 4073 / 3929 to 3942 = 0.40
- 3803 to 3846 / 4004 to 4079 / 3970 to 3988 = 0.06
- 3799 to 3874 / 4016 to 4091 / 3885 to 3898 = 0.21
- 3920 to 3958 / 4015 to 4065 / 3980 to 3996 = -0.10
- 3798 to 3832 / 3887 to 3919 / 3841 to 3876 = -0.09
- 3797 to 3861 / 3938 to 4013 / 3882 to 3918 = 0.01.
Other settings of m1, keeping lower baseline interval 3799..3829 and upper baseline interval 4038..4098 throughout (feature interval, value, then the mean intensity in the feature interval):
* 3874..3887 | 1.1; 31.1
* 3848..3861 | -0.9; 36.1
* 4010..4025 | -0.5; 36.2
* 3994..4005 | -0.7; 37.1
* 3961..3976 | 4.3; 24.7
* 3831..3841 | 2.5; 25.2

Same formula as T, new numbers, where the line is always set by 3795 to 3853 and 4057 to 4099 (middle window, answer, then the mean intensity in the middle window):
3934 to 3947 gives 0.110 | 30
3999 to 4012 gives -0.086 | 36.9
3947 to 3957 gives -0.006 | 33.5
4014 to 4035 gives -0.070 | 36.6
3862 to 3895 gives 0.034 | 31.3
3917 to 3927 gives -0.036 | 34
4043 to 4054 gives -0.011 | 35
